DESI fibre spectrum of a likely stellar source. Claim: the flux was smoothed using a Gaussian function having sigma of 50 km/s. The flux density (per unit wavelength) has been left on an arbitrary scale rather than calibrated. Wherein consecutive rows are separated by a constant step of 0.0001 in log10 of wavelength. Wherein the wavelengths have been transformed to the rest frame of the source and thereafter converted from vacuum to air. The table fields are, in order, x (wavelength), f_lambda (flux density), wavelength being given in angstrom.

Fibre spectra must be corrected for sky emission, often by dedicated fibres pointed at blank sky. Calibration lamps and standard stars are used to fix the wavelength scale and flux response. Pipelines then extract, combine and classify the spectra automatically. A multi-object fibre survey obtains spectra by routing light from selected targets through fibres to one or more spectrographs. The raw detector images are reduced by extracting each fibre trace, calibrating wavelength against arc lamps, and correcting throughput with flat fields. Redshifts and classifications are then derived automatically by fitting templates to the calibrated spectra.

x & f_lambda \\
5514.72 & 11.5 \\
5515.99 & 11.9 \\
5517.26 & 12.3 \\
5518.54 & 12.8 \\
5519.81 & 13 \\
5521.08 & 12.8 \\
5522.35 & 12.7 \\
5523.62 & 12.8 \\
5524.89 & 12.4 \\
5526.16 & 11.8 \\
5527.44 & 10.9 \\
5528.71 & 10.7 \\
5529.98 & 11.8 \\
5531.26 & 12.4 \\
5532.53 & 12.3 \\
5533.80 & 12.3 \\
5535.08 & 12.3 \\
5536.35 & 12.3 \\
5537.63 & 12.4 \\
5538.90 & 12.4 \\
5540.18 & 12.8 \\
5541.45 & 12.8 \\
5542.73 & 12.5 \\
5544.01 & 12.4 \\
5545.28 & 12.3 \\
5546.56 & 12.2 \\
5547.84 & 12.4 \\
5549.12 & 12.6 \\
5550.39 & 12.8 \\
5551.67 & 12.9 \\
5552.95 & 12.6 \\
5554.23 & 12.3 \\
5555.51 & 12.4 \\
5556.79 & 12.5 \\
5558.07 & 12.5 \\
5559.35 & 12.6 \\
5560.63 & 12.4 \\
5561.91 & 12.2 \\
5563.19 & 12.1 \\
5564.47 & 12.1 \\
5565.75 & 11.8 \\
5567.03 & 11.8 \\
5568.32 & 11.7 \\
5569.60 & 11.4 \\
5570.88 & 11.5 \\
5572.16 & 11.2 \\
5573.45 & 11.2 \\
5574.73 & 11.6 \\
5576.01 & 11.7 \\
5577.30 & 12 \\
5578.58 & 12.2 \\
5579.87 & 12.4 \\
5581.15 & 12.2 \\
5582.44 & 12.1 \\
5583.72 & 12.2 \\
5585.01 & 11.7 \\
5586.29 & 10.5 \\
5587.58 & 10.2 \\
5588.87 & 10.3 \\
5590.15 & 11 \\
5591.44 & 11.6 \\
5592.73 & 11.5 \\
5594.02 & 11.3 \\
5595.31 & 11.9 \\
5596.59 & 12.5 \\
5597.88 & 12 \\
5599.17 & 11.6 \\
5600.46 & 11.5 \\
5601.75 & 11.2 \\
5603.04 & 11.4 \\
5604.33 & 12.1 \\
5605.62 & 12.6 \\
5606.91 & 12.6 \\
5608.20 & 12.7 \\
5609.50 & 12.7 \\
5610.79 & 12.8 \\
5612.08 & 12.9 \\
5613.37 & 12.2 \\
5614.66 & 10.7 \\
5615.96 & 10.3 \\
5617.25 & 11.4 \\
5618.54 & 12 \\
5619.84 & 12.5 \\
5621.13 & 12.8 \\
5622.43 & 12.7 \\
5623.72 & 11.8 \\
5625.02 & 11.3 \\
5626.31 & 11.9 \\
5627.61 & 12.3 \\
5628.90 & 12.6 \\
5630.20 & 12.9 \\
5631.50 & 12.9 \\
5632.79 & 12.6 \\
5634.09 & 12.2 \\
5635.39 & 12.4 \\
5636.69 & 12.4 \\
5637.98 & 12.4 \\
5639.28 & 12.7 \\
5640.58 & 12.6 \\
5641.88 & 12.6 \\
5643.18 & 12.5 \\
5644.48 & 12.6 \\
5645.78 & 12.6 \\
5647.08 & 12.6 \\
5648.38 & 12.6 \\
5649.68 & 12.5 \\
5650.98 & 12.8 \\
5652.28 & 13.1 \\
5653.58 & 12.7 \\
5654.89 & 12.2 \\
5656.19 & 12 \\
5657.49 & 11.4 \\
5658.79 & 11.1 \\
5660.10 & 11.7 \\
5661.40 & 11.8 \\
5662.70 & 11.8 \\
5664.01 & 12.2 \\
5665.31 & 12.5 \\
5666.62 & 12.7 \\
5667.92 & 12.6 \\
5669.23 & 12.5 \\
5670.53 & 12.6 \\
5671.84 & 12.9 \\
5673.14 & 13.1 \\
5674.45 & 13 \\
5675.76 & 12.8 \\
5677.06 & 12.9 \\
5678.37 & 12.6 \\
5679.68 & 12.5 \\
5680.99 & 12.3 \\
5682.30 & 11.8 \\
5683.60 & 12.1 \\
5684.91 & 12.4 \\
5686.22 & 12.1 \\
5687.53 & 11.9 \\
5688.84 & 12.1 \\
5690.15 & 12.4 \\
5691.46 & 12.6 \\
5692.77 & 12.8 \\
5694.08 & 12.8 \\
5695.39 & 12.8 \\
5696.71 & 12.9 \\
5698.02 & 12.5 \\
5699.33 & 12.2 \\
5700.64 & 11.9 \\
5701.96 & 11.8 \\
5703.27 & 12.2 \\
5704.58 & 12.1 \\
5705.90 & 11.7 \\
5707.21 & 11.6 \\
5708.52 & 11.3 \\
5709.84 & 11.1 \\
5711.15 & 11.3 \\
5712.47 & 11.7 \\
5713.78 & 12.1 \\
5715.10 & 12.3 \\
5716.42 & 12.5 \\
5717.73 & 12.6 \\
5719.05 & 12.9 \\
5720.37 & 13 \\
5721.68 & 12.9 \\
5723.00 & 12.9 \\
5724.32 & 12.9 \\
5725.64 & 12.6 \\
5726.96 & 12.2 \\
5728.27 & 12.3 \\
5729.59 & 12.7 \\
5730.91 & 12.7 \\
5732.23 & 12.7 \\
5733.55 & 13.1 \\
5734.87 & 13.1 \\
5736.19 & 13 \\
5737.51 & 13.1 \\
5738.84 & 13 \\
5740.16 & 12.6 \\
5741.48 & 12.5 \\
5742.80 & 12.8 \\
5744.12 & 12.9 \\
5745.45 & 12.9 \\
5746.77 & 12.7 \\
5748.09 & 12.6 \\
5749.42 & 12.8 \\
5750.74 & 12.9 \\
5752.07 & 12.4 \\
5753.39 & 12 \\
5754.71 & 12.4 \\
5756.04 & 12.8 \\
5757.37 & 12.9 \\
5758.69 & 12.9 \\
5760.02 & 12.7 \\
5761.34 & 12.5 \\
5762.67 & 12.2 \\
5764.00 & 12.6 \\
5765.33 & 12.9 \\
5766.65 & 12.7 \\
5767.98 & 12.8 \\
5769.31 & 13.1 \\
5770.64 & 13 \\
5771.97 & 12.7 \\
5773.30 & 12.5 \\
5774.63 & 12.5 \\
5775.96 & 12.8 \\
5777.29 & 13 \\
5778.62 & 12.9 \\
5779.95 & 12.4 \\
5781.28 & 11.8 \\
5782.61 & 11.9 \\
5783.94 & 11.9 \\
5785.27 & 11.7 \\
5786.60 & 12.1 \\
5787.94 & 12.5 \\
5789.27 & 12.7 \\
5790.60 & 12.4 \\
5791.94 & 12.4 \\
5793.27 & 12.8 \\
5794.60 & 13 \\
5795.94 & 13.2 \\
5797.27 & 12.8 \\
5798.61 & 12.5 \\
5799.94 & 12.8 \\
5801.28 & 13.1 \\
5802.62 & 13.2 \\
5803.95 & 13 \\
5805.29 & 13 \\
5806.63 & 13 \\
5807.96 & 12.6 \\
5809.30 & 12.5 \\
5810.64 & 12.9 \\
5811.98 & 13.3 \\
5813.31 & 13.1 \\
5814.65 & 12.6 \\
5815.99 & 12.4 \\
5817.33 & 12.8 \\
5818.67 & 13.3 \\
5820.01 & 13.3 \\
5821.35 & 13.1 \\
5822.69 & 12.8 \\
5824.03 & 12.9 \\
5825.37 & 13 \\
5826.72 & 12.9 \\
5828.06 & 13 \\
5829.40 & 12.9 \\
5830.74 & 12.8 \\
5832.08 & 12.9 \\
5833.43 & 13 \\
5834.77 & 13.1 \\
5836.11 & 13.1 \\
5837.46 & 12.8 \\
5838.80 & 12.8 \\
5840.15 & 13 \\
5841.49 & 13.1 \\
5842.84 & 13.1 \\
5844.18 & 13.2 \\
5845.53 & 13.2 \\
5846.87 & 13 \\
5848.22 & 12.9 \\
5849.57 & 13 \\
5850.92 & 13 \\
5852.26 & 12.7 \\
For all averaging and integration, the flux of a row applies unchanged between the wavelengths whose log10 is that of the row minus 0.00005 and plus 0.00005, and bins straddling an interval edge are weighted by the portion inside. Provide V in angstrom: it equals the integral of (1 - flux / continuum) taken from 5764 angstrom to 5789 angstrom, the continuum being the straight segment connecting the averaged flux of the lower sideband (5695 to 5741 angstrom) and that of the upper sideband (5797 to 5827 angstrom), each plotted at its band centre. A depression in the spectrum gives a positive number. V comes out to 0.4 angstrom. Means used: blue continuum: 12.4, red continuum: 12.9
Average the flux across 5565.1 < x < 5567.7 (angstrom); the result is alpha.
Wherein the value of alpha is 11.8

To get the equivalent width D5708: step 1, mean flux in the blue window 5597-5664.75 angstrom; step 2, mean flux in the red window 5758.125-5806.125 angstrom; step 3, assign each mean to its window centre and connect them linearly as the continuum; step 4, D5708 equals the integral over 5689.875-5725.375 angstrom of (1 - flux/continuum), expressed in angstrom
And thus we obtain 0.4 angstrom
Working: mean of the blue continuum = 12.2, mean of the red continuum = 12.6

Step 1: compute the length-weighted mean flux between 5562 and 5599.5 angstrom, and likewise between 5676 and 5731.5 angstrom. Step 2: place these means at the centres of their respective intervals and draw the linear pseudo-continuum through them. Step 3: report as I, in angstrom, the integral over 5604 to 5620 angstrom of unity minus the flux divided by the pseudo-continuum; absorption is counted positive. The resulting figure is -0.4 angstrom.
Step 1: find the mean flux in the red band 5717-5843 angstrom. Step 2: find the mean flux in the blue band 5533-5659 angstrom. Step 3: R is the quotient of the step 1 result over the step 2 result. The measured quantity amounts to 1.05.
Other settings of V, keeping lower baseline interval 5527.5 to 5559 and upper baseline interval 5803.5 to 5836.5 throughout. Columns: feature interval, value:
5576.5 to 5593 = 1.20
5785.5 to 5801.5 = 0.28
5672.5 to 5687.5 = 0.18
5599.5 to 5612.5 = 0.27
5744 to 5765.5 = 0.26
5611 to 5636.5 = 0.76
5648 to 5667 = 0.59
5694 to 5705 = 0.29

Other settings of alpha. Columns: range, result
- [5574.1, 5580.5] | 12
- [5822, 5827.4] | 12.9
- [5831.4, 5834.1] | 12.9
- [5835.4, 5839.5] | 12.9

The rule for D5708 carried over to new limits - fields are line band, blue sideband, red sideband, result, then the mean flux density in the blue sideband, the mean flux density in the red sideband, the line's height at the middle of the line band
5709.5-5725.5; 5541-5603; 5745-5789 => 0.0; 11.9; 12.6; 12.4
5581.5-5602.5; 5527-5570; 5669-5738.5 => 1.4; 12.2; 12.4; 12.3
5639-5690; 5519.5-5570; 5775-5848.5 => 0.5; 12.3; 12.8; 12.5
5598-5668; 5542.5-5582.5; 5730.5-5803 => 0.6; 12.1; 12.7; 12.3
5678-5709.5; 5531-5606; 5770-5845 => 0.5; 12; 12.8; 12.4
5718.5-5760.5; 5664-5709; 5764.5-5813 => -0.7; 12.4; 12.7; 12.5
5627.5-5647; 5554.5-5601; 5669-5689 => -0.6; 11.8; 12.5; 12.2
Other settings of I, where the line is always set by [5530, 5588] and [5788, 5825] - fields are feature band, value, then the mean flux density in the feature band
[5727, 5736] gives -0.1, 12.8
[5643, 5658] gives -0.1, 12.5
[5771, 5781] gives 0.1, 12.7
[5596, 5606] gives 0.3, 11.8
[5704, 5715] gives 0.8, 11.6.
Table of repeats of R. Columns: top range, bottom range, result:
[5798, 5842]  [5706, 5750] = 1.03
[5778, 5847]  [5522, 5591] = 1.06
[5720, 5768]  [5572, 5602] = 1.10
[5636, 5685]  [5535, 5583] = 1.02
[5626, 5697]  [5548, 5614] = 1.04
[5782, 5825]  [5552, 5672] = 1.05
